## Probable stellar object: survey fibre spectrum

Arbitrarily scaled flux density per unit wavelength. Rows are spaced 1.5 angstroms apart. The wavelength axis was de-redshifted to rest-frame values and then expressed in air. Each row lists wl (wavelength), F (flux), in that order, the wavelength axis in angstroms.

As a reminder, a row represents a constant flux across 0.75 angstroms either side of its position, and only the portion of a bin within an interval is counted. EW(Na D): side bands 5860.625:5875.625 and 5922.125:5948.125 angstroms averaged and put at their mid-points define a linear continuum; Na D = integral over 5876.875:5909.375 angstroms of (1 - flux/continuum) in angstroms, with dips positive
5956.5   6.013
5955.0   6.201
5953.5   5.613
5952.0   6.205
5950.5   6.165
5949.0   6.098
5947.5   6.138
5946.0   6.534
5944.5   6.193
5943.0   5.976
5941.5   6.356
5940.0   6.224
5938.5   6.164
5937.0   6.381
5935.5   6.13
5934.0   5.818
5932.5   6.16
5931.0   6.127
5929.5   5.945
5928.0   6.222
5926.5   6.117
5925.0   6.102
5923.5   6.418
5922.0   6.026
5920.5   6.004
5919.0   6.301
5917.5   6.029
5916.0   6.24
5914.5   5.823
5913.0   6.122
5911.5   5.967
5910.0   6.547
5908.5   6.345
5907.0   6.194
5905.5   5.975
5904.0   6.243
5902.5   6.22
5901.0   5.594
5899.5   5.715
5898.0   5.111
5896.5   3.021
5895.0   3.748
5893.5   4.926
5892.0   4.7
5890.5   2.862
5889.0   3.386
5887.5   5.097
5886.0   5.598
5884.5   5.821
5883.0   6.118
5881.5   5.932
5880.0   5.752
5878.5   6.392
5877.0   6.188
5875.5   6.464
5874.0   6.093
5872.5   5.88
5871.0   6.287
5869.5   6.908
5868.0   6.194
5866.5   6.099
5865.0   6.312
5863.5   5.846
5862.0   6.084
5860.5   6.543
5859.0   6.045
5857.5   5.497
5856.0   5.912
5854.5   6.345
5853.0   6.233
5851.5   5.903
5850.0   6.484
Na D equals 4.7 angstroms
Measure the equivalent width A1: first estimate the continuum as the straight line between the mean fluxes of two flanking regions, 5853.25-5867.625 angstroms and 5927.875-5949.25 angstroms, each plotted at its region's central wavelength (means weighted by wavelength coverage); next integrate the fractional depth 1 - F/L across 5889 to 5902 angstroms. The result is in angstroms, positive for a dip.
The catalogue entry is 3.6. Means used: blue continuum 6.08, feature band 4.43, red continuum 6.16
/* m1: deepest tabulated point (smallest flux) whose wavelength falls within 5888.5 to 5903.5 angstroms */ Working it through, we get 2.862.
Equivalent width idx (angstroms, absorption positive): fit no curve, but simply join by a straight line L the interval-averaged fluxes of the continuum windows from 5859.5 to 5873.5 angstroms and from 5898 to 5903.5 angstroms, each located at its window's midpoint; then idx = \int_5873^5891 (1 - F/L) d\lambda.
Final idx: 1.5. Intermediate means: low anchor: 6.23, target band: 5.52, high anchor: 5.76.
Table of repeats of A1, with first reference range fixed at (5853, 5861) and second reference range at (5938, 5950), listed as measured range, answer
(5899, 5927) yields 0.24 angstroms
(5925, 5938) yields 0.16 angstroms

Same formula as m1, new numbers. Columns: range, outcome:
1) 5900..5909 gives 5.594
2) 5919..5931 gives 5.945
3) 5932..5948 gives 5.818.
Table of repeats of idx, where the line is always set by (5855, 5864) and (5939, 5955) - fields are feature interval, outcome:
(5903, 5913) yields -0.2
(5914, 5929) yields -0.1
